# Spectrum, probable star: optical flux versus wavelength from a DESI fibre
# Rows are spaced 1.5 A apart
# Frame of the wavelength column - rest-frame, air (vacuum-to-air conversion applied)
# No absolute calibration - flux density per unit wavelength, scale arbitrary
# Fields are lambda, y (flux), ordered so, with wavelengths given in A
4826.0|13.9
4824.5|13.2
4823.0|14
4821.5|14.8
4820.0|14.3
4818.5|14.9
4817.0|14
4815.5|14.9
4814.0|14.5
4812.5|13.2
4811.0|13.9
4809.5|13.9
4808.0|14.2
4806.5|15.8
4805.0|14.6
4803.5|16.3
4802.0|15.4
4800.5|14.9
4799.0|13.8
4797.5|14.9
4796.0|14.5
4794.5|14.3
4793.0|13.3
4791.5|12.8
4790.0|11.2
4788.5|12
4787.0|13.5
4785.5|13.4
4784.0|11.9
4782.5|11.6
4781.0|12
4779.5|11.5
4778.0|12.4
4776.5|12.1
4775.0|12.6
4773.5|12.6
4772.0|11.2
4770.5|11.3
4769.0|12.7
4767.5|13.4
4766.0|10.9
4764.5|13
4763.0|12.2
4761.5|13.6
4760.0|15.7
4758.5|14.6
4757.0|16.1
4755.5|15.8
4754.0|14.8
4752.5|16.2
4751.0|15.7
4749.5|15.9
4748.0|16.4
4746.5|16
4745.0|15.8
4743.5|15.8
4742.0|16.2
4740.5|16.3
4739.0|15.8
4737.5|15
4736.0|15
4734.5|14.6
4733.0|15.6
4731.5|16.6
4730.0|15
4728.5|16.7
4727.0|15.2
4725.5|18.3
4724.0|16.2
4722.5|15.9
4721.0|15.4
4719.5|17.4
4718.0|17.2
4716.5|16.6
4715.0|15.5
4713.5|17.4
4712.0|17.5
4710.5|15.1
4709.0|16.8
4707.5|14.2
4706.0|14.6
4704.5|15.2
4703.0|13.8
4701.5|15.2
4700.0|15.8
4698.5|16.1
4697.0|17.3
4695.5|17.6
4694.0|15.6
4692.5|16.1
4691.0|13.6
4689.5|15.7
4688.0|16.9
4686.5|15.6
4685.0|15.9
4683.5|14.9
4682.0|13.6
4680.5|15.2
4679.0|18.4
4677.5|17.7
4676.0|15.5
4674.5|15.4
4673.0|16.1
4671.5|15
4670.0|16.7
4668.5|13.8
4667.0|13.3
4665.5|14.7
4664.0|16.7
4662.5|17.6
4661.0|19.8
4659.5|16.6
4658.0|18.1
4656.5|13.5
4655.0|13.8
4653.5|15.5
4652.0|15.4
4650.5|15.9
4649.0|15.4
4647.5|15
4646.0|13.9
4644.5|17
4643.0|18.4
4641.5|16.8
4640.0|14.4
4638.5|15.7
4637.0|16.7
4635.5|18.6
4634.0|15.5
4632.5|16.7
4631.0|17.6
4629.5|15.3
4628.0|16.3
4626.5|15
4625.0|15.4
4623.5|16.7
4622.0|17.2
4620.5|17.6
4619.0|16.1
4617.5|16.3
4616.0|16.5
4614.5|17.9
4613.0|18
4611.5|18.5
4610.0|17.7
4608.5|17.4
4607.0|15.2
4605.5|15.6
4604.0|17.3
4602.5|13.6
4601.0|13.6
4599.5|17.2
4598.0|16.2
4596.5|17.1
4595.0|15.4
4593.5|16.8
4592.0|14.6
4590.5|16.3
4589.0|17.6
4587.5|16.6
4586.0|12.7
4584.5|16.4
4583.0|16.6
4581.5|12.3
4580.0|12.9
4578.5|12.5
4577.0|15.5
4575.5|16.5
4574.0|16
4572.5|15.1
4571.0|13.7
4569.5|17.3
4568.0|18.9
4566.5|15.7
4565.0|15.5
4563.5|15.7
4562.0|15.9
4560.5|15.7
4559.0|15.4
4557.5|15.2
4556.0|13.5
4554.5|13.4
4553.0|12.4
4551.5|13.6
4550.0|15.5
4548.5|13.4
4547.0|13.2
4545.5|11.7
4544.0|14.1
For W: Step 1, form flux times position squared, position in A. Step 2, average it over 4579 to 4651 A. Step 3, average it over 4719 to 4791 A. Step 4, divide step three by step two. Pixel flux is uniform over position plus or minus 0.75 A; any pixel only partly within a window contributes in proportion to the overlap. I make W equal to 0.9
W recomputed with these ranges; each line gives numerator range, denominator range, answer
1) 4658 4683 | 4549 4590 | 1.11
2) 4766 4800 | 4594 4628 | 0.83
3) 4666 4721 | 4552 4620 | 1.05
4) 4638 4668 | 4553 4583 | 1.09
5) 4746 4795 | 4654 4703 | 0.88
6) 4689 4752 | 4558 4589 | 1.10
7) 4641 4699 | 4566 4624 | 1.02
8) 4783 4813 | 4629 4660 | 0.93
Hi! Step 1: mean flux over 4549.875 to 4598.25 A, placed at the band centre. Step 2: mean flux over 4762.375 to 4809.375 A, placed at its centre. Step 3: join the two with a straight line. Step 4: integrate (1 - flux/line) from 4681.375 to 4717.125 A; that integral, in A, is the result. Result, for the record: -4.3 A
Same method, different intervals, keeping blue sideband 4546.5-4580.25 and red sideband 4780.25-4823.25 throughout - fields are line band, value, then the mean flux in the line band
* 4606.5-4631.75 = -3.6 A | 16.8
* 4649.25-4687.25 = -3.4 A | 15.8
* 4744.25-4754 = -1.2 A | 15.9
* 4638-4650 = -1.0 A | 15.8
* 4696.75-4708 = -0.7 A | 15.2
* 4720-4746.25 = -3.1 A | 15.9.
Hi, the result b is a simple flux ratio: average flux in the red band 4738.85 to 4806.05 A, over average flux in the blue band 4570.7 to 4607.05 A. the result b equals 0.9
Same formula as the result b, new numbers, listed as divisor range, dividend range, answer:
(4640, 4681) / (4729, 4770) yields 0.94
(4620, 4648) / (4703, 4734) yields 0.98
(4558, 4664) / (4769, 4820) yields 0.84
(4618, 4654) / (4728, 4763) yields 0.96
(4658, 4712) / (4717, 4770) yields 0.97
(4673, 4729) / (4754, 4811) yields 0.84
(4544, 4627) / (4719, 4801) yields 0.92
